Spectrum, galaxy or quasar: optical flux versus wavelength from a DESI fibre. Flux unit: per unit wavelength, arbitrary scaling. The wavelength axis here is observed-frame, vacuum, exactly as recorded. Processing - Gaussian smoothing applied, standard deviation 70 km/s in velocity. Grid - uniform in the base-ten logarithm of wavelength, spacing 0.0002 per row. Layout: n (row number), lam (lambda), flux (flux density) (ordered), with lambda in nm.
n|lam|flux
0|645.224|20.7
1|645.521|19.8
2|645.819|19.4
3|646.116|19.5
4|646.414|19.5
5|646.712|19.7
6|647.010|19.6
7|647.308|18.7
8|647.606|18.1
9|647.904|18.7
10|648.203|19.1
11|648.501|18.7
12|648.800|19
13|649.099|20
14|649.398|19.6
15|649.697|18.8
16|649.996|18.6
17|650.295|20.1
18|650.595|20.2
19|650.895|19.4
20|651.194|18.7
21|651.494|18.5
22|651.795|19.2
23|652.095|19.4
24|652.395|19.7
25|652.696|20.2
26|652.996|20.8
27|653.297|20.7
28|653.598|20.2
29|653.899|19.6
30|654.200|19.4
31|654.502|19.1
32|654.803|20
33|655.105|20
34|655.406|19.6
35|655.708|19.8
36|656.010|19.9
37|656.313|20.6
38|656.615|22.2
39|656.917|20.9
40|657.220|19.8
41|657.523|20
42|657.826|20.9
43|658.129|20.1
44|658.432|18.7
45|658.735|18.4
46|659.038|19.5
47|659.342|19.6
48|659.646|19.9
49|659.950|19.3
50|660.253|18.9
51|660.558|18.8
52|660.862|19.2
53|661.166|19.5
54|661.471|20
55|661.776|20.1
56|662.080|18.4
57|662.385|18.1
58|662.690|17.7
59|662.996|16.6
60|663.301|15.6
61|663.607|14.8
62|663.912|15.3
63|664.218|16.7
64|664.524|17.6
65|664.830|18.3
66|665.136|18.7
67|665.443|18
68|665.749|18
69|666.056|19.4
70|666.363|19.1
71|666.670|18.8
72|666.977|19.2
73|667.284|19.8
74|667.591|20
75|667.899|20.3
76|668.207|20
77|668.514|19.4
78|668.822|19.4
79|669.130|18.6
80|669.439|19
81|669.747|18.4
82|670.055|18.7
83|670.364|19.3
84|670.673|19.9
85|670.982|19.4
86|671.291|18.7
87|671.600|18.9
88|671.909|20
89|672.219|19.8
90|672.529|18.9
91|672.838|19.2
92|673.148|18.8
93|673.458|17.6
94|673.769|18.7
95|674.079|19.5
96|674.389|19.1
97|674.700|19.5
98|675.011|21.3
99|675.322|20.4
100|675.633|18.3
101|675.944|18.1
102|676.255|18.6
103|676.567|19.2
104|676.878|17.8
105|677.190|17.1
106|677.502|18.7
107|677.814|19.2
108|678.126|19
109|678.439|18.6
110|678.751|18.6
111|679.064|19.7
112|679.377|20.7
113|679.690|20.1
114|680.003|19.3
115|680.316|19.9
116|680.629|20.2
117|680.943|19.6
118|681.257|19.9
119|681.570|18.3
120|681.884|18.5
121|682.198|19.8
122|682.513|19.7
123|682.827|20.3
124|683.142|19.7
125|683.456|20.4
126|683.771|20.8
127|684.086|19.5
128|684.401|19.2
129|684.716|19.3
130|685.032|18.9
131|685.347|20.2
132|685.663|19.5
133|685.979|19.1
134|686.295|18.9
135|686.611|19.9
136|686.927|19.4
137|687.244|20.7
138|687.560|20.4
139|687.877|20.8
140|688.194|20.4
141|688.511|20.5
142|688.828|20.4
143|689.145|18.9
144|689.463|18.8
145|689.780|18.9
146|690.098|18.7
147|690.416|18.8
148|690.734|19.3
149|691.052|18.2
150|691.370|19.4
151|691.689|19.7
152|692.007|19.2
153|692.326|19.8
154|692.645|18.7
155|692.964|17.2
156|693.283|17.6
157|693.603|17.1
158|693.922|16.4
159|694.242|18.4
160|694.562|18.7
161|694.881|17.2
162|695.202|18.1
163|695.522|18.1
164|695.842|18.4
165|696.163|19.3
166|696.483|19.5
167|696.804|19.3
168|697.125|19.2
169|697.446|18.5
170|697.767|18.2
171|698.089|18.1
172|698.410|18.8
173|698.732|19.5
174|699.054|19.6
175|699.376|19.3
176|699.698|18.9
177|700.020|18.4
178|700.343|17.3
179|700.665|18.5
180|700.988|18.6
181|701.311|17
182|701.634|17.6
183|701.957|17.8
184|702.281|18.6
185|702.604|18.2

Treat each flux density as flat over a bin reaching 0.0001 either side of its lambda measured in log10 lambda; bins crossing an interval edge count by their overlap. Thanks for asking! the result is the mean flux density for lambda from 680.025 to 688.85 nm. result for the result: 19.8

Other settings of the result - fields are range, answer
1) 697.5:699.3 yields 18.8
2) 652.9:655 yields 19.9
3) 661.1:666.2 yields 17.8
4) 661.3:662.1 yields 19.7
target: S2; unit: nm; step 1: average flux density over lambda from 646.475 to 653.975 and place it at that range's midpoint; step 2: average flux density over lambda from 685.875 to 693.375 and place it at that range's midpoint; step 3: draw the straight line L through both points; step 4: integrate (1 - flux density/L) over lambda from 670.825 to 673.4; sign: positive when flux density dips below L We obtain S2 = 0.029 nm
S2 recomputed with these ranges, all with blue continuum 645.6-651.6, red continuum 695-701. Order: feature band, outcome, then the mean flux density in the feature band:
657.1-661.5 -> -0.09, 19.5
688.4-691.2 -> -0.05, 19.1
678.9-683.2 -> -0.18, 19.7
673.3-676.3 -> -0.03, 19.1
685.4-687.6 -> -0.10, 19.7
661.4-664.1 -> 0.25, 17.3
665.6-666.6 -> 0.01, 18.8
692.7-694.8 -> 0.13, 17.6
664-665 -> 0.09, 17.4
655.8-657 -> -0.11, 20.8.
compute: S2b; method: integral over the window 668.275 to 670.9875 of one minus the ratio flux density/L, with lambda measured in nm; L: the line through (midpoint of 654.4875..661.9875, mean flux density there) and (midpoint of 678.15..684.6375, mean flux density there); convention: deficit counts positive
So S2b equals 0.08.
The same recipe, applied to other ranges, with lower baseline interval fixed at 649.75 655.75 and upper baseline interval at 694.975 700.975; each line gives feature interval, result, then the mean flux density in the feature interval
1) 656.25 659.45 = -0.08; 20.1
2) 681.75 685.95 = -0.15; 19.7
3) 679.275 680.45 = -0.05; 20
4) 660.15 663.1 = 0.11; 18.8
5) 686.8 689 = -0.17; 20.4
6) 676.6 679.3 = 0.06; 18.7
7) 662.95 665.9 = 0.37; 17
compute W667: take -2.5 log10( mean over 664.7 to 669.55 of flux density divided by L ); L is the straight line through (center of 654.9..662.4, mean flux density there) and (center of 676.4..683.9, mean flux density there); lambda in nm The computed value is 0.03 mag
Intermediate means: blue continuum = 19.7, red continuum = 19.4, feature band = 19.1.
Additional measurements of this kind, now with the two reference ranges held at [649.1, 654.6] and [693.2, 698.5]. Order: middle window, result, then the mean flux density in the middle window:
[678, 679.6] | -0.03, 19.3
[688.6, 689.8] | -0.05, 19.4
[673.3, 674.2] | 0.02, 18.6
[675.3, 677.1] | 0.02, 18.6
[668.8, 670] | 0.02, 18.8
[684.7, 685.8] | -0.05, 19.5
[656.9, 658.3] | -0.05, 20.3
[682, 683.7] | -0.07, 20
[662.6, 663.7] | 0.19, 16.2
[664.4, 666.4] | 0.04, 18.4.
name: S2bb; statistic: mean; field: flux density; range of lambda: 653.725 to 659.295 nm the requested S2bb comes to 19.9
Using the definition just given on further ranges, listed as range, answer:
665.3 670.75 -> 19.2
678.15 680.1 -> 19.5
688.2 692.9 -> 19.2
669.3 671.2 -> 19.1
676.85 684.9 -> 19.4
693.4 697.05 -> 18.2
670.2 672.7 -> 19.4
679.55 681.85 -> 19.6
